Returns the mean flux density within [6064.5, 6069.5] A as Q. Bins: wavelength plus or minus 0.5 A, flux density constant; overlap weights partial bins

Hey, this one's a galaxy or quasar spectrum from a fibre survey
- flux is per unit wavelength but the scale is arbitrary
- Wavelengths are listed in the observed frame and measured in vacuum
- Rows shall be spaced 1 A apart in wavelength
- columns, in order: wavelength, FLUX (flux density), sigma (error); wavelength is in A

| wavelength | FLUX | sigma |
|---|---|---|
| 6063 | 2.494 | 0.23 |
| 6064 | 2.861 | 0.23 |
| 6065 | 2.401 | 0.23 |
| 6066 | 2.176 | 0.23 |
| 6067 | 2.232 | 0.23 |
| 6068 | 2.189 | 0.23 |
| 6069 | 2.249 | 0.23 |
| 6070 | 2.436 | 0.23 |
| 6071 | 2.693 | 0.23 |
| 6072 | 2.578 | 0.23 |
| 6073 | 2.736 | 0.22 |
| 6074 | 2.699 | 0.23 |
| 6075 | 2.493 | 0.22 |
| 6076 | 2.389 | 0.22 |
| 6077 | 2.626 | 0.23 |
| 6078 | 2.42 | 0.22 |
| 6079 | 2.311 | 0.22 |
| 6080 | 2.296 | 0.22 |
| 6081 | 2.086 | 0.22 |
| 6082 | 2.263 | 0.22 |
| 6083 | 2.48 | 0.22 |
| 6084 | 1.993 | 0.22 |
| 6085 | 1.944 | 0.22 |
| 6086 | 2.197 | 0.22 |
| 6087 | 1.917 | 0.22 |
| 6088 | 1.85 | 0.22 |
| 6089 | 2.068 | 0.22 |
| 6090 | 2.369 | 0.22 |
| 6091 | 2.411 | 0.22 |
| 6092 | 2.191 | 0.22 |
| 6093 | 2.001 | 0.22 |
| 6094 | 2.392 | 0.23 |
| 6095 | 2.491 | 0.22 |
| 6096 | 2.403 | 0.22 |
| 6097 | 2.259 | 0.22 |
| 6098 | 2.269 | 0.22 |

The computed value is 2.25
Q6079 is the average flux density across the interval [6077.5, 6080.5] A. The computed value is 2.34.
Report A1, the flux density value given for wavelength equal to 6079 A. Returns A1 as 2.311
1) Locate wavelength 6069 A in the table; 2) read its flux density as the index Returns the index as 2.249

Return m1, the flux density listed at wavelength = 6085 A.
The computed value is 1.944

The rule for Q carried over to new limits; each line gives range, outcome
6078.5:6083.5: 2.29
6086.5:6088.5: 1.88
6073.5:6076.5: 2.53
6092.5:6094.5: 2.2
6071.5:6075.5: 2.63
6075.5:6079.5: 2.44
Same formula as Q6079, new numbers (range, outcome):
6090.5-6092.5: 2.3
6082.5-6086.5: 2.15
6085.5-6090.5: 2.08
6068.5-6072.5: 2.49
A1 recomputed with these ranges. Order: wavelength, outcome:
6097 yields 2.259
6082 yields 2.263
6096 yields 2.403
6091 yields 2.411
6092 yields 2.191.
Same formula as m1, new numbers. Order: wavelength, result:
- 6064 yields 2.861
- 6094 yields 2.392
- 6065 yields 2.401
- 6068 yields 2.189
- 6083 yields 2.48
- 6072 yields 2.578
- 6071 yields 2.693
